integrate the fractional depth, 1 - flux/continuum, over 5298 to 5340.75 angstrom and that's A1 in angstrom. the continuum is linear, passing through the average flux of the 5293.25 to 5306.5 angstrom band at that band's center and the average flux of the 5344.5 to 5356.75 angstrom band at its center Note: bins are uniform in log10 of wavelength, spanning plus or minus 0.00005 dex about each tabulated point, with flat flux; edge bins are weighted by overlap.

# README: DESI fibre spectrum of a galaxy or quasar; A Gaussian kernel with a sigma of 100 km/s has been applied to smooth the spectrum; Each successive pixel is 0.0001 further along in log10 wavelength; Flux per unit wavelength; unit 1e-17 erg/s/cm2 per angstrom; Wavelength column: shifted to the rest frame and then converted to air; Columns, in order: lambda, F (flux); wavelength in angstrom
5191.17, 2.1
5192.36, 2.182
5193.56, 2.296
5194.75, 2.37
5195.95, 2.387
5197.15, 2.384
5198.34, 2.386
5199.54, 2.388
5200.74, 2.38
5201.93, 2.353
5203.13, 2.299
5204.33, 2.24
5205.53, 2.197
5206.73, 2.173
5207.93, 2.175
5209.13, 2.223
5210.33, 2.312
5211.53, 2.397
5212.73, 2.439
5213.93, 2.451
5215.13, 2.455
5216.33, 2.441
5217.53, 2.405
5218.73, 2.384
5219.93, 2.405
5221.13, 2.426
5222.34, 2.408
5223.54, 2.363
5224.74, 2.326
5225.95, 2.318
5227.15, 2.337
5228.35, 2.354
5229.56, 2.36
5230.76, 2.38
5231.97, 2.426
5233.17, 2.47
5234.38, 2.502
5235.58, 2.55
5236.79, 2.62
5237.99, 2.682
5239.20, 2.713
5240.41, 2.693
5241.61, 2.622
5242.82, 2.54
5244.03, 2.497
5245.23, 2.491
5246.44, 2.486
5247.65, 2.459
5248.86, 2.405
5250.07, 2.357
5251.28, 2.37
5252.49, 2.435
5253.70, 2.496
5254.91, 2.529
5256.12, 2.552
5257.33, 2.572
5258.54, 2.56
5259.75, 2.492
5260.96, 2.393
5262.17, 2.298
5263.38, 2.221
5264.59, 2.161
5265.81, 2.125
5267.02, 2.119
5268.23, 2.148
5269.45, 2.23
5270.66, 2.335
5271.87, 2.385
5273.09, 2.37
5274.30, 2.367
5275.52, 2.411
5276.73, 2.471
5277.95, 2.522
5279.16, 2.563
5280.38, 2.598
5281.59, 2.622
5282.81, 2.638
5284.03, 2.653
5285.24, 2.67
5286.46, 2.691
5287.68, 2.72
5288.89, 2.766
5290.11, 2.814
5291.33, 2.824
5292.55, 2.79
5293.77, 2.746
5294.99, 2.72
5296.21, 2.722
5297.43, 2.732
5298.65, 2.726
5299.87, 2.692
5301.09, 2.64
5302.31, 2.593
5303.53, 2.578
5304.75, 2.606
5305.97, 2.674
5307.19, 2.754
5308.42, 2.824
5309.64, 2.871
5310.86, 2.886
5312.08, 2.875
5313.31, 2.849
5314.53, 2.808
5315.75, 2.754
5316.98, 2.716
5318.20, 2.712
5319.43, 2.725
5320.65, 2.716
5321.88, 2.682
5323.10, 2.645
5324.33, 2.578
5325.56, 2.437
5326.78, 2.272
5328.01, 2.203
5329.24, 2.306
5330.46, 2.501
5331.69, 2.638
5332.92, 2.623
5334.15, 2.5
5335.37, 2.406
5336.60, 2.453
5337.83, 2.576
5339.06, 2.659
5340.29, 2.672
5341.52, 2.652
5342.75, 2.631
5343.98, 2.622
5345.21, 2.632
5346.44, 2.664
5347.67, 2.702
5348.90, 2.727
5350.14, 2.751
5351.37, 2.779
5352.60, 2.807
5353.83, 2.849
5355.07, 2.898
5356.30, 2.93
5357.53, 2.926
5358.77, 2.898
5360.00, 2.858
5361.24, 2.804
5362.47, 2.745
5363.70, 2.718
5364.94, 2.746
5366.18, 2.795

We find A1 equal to 1.2 angstrom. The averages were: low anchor 2.68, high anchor 2.77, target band 2.63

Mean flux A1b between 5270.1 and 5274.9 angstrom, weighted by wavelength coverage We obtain 2.37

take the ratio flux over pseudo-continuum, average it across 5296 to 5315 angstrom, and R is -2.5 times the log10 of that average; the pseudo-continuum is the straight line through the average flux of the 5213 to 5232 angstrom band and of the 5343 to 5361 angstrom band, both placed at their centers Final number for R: -0.04 mag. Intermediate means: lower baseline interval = 2.39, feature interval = 2.74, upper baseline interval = 2.79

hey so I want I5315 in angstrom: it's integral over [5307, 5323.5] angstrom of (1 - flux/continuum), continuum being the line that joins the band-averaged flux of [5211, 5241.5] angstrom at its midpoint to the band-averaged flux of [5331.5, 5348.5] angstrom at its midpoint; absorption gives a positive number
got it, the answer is -1.3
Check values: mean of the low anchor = 2.46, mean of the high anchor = 2.6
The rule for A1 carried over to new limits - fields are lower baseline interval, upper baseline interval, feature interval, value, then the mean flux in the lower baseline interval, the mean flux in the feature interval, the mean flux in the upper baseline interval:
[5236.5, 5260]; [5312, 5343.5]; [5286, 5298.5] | -0.91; 2.53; 2.75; 2.59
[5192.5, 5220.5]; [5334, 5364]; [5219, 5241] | -0.52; 2.34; 2.46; 2.72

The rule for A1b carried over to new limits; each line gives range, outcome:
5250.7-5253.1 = 2.4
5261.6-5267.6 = 2.18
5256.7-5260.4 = 2.54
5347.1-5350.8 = 2.72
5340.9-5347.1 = 2.64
